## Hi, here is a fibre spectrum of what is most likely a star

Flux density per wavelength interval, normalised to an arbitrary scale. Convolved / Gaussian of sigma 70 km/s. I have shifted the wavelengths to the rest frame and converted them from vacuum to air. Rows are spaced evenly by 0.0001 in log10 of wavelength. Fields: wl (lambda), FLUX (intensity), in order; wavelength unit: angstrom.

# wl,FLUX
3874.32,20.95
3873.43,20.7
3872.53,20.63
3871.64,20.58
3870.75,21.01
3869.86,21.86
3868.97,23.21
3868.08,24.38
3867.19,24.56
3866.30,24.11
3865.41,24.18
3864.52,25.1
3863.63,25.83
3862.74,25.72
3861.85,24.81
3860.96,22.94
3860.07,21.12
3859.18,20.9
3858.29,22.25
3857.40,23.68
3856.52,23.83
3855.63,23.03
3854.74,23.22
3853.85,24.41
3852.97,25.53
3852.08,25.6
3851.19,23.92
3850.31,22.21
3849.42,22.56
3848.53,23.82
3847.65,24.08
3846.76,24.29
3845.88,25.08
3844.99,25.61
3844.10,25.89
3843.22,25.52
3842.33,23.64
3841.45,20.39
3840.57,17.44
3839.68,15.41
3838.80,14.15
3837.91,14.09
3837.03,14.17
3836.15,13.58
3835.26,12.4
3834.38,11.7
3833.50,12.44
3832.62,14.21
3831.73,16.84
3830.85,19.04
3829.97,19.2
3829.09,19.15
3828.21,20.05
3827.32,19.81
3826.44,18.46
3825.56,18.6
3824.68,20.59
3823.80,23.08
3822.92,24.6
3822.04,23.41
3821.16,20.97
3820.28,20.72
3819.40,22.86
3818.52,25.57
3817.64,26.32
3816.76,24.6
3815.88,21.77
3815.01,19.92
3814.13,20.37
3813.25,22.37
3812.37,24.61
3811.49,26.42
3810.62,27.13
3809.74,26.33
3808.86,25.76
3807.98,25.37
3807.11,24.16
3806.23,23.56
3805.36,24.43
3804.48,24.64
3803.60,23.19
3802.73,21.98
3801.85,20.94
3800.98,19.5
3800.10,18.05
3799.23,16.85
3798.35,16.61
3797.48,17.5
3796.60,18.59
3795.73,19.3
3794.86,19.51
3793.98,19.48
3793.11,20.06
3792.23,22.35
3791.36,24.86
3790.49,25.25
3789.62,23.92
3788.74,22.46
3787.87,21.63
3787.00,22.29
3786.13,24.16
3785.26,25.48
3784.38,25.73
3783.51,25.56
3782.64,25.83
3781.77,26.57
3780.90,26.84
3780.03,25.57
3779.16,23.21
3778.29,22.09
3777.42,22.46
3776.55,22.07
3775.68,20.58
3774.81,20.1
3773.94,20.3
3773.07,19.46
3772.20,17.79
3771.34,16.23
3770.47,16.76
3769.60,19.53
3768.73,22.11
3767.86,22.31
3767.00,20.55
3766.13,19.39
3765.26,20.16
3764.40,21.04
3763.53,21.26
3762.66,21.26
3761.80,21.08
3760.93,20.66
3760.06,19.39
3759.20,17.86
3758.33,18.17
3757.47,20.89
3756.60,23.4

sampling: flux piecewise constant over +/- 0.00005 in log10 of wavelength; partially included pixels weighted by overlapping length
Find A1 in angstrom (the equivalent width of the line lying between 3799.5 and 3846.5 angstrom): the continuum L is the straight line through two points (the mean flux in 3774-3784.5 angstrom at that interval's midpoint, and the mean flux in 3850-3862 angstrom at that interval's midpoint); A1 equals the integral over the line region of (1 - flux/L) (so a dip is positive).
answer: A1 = 5.2 angstrom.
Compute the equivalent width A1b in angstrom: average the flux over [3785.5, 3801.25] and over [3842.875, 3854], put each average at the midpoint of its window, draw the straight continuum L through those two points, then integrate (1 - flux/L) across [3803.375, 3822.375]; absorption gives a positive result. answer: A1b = -1.53 angstrom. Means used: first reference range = 20.8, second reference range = 24.5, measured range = 23.8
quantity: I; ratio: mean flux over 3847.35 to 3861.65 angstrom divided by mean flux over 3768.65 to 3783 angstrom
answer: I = 1.08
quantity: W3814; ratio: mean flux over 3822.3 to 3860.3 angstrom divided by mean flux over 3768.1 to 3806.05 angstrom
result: 0.94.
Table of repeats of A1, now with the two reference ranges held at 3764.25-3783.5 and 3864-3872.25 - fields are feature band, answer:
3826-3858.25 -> 3.5 angstrom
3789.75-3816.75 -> -0.1 angstrom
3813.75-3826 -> 0.0 angstrom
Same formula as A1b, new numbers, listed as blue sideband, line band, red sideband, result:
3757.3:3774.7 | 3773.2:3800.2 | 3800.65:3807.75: -0.8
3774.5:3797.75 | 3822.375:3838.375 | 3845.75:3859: 4.1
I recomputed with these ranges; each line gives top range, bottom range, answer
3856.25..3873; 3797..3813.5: 1.03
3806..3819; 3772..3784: 1.06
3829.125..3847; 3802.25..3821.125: 0.76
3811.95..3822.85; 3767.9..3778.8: 1.14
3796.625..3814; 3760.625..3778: 1.11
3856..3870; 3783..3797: 1.05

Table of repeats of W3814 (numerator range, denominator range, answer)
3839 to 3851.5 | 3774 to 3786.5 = 0.95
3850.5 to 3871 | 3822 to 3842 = 1.36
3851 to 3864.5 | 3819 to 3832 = 1.16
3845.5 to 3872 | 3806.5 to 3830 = 1.04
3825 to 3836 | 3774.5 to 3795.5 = 0.72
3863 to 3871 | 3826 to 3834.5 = 1.38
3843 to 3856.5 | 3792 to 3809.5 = 1.15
